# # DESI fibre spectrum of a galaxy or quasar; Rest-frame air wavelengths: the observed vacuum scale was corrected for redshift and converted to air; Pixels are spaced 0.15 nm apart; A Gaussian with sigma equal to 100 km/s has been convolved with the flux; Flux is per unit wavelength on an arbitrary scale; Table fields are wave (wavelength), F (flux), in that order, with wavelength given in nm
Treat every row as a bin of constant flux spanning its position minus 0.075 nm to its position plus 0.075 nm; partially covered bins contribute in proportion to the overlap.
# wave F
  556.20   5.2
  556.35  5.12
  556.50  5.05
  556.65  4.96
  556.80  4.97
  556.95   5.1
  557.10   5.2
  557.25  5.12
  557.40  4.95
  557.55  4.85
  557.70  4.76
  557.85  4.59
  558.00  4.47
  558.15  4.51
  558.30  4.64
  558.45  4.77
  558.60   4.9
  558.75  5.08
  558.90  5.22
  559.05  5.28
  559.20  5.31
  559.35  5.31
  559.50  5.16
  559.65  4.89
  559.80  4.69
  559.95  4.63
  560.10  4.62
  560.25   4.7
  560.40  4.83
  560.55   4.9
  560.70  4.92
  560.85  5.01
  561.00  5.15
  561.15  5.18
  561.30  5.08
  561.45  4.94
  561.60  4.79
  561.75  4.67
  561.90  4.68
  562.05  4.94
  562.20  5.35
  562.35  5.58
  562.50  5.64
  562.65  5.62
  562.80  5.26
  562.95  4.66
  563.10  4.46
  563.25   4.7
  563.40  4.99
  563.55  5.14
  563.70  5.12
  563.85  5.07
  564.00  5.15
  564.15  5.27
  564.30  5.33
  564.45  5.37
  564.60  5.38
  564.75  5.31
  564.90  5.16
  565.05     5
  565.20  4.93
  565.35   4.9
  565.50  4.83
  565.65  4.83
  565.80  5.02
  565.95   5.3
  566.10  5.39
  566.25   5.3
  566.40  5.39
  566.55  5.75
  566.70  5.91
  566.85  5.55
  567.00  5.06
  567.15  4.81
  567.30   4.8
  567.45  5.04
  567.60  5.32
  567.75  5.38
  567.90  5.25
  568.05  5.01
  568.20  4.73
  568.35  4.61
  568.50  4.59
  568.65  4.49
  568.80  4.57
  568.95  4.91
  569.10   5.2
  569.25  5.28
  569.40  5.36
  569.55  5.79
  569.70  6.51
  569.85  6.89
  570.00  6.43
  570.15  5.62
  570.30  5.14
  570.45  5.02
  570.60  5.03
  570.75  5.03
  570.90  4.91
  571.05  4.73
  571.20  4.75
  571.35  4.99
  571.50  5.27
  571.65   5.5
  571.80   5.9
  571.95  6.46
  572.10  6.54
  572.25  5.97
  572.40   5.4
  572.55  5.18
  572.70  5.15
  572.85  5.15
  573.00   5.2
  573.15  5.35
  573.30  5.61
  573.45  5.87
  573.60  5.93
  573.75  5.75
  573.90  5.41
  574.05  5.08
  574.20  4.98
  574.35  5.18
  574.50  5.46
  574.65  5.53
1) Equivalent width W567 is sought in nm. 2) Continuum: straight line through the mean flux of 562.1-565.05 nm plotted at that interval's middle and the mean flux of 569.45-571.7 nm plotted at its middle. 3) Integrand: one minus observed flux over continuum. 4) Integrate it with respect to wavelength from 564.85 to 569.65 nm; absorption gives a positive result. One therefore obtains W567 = 0.18 nm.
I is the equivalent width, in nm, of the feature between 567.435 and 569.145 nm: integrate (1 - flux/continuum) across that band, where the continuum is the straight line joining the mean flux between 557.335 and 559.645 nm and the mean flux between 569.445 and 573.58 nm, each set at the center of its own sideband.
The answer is 0.15 nm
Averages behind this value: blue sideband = 4.92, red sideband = 5.54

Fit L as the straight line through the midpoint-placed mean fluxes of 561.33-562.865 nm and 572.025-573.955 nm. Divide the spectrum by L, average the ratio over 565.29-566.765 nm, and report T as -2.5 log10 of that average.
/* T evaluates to 0.01 mag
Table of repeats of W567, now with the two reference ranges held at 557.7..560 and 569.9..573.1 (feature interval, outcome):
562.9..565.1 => 0.01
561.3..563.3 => 0.00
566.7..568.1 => 0.02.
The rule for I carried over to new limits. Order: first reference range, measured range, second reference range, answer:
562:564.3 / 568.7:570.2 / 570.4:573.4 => -0.09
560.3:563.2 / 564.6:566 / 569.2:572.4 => 0.05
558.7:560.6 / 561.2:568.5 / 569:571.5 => 0.10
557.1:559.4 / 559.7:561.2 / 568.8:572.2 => 0.05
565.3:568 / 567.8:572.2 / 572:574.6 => 0.02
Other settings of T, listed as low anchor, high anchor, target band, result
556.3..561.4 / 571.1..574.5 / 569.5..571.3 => -0.019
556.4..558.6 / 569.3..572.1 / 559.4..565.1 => 0.015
